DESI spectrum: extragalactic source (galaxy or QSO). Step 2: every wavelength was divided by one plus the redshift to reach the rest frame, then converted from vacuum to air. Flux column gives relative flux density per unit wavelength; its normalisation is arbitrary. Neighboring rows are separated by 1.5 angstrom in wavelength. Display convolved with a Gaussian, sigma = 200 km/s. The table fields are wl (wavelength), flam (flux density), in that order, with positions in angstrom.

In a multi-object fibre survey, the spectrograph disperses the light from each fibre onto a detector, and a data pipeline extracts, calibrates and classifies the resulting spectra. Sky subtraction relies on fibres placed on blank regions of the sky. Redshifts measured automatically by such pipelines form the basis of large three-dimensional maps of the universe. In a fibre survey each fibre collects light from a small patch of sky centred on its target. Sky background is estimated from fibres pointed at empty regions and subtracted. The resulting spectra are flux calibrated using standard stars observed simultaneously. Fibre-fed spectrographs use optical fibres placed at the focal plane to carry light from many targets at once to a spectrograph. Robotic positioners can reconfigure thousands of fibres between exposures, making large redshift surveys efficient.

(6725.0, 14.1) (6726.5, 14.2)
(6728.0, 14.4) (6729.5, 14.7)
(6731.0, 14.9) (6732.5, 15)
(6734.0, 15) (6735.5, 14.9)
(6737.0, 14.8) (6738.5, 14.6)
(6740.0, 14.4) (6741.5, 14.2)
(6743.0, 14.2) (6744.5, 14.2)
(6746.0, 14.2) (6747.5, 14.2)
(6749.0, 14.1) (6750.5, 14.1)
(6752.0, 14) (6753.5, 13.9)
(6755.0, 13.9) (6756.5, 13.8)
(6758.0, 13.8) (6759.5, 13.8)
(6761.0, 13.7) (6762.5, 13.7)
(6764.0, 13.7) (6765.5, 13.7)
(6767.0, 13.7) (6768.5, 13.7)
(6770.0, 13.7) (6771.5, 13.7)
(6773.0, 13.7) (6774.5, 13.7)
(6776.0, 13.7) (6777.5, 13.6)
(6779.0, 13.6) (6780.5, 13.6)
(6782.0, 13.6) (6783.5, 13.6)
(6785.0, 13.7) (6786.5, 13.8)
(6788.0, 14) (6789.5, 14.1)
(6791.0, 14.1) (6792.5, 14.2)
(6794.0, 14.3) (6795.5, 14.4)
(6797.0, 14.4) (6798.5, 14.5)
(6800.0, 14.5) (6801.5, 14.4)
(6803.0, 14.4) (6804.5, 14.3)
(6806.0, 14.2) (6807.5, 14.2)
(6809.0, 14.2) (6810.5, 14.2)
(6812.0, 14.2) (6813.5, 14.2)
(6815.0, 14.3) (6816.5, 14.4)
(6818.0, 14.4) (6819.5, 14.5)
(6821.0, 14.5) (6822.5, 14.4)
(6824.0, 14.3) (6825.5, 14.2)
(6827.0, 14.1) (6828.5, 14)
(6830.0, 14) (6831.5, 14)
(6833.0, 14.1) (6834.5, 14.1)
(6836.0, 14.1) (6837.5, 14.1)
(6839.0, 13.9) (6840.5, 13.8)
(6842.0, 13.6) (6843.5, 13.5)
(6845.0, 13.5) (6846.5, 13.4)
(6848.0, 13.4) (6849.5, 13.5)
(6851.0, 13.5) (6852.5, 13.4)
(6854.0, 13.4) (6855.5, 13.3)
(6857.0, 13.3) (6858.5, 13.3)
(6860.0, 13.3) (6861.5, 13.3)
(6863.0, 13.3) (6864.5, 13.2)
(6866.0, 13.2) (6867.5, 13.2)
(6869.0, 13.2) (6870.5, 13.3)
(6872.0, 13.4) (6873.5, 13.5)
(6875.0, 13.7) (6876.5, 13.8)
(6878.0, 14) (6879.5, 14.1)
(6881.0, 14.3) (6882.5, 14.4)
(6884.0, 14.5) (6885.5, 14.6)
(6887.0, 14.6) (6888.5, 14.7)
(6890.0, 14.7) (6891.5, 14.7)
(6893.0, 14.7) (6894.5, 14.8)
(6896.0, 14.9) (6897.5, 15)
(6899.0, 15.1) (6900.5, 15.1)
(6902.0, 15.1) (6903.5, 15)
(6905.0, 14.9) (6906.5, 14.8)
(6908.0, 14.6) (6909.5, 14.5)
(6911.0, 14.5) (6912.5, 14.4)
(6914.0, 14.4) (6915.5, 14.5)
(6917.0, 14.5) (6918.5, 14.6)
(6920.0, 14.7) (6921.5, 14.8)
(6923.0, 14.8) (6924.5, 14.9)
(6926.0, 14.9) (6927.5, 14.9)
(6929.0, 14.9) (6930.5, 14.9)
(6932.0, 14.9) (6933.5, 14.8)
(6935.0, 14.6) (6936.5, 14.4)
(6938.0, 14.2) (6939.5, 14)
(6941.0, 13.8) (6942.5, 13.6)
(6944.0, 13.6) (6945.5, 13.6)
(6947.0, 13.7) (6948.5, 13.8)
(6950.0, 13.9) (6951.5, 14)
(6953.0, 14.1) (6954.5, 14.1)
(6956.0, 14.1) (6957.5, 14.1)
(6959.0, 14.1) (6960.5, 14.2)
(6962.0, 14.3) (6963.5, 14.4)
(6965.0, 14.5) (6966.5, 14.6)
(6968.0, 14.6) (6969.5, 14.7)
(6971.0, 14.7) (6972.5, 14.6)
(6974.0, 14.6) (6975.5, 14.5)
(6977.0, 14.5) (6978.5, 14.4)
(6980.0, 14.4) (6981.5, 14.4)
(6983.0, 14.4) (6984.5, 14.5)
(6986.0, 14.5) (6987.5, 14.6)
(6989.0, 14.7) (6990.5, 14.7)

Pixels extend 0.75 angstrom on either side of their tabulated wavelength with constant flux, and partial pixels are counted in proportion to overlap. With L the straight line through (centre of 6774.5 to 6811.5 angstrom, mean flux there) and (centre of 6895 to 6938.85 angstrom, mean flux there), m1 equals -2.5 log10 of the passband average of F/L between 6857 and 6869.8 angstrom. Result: 0.094 mag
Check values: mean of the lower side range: 14.1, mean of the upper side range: 14.7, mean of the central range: 13.3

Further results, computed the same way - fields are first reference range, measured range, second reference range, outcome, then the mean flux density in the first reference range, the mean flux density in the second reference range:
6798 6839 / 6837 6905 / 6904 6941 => 0.04 mag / 14.2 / 14.6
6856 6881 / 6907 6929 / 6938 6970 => -0.06 mag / 13.5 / 14.1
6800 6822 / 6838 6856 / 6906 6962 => 0.06 mag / 14.3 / 14.4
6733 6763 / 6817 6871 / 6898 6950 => 0.05 mag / 14.2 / 14.5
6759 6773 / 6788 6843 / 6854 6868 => -0.06 mag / 13.7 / 13.3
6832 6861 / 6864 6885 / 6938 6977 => 0.00 mag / 13.6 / 14.2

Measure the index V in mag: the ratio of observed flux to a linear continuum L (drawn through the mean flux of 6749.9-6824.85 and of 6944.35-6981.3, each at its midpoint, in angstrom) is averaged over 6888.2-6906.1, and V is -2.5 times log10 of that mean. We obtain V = -0.05 mag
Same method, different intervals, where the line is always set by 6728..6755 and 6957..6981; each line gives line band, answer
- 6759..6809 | 0.04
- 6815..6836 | 0.02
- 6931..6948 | 0.03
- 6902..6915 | -0.02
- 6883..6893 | -0.01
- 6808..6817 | 0.01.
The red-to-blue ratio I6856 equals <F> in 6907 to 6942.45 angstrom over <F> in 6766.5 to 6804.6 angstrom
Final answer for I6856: 1.04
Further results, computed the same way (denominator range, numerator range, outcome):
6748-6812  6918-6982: 1.03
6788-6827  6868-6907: 1.01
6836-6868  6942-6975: 1.05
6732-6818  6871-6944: 1.03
